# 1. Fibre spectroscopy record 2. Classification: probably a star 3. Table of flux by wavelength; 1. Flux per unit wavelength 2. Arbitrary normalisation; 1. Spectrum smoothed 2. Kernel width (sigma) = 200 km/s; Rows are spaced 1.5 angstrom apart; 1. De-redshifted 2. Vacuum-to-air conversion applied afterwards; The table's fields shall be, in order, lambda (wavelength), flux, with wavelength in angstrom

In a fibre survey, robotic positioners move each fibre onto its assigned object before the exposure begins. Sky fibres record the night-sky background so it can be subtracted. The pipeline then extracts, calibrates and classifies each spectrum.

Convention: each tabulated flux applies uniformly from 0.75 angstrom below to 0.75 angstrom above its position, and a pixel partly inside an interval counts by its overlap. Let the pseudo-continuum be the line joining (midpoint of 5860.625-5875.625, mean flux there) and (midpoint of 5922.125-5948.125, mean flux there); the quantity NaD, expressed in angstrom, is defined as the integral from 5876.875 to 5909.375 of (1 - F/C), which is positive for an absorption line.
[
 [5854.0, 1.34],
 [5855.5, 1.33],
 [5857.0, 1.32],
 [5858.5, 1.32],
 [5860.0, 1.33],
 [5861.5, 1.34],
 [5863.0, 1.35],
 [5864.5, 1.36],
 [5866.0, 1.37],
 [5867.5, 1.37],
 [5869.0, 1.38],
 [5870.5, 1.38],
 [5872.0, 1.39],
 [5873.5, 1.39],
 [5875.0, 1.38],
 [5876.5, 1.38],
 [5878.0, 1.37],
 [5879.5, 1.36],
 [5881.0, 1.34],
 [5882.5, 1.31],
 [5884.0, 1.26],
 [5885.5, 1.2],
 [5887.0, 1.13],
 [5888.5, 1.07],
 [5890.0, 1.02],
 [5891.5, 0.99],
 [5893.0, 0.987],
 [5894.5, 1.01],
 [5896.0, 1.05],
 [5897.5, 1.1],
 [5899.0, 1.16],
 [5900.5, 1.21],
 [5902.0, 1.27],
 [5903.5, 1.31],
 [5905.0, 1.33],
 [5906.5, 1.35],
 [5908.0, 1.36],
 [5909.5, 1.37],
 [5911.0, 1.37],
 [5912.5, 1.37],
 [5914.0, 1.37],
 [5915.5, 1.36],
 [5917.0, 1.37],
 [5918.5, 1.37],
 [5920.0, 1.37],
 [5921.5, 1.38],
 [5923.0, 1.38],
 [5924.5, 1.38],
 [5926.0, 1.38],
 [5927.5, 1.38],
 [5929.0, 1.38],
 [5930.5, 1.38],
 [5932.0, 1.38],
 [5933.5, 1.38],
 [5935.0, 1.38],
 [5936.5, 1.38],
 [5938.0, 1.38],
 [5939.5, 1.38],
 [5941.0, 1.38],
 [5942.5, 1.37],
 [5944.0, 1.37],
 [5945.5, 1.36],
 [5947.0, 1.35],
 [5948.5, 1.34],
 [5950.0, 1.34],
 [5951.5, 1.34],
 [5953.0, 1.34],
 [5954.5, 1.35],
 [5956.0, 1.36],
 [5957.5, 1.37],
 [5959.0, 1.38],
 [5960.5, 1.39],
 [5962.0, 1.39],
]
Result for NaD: 4.0 angstrom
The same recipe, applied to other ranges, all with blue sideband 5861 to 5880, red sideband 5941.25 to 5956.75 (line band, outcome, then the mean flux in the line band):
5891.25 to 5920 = 2.27 angstrom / 1.26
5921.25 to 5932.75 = -0.19 angstrom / 1.38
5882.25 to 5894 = 2.21 angstrom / 1.11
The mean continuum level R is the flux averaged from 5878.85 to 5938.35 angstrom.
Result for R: 1.28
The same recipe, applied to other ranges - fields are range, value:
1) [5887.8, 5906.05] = 1.13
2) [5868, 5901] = 1.22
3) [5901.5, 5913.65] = 1.34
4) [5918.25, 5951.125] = 1.37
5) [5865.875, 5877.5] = 1.38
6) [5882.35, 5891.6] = 1.14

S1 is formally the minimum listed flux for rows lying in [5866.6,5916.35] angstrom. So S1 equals 0.987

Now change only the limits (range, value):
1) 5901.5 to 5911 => 1.27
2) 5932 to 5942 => 1.38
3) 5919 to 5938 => 1.37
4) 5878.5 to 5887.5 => 1.13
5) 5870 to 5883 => 1.31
